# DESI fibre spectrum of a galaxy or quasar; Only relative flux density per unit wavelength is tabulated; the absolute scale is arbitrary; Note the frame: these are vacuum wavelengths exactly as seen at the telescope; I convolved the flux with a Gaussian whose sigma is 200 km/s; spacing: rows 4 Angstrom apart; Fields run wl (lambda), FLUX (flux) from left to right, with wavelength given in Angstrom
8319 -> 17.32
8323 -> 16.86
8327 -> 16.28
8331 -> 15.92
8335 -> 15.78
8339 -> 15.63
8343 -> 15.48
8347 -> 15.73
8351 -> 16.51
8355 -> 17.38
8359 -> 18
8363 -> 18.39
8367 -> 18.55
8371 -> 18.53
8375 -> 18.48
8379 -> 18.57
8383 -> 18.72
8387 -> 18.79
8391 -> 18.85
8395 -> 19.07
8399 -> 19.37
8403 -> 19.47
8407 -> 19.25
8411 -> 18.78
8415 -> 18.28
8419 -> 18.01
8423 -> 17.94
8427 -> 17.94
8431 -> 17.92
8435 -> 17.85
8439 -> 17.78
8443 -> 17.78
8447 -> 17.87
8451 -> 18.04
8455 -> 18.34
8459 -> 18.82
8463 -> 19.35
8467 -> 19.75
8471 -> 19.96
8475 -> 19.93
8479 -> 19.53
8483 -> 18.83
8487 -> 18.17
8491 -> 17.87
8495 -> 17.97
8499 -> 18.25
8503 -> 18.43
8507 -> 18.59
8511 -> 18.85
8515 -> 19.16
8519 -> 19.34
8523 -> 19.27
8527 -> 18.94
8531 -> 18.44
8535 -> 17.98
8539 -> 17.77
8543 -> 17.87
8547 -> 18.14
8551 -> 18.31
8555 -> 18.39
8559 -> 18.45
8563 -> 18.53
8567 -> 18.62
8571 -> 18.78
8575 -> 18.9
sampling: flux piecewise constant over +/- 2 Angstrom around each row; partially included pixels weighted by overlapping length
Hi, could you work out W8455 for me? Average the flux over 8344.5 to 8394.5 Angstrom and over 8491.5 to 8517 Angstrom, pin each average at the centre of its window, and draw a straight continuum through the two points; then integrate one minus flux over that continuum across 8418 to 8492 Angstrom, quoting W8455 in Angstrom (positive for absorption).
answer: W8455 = -0.8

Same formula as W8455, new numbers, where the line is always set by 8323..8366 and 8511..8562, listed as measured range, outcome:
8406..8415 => -0.8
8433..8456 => -0.4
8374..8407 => -3.7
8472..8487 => -1.1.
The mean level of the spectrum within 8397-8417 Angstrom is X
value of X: 19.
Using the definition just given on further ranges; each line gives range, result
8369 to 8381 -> 18.5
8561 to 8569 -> 18.6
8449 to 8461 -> 18.4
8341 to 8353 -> 15.9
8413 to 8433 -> 18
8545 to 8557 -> 18.3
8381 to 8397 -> 18.9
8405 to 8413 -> 19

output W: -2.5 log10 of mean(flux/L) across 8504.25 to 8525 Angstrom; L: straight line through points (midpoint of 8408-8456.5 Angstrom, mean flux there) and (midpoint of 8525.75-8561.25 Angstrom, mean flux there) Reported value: -0.05 mag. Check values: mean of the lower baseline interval 18.1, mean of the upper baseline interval 18.2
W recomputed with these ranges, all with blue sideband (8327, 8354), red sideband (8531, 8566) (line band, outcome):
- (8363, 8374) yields -0.14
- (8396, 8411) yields -0.16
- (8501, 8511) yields -0.05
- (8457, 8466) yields -0.11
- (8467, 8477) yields -0.15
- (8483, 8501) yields -0.03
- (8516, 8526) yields -0.08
